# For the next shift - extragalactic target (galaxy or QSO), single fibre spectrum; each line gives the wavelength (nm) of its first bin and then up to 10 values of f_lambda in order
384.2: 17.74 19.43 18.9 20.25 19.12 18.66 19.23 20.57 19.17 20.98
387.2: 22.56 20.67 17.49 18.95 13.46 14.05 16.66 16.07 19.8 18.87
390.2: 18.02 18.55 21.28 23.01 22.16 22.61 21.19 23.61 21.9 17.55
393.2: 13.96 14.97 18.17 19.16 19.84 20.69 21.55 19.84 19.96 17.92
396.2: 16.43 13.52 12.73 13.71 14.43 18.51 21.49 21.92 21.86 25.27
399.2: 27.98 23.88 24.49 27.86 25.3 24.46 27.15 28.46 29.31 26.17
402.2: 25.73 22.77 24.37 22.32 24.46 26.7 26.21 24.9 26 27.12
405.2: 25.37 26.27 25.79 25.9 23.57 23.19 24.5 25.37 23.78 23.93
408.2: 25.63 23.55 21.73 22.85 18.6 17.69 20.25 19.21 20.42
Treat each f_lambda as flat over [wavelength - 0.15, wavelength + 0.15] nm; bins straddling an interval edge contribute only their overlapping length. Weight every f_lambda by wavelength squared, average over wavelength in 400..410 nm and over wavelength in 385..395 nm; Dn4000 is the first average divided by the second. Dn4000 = 1.4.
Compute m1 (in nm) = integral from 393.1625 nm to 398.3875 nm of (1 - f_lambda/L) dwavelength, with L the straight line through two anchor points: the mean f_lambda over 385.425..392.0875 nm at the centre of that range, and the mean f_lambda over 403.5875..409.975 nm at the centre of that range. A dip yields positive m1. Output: 0.84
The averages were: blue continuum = 19.3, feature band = 17.7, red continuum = 24.1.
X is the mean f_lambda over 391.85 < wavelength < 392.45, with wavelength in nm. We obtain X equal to 22.4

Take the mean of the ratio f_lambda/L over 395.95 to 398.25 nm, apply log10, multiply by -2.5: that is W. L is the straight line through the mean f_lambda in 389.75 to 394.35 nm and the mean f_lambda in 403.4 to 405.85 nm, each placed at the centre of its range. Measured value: 0.34 mag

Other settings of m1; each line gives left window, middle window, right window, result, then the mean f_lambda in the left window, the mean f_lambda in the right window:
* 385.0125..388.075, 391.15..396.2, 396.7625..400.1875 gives 0.26 nm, 19.8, 21.3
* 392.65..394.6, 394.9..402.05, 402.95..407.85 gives -0.35 nm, 17.6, 25.1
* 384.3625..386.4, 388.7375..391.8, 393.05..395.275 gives -0.10 nm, 19.4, 18.4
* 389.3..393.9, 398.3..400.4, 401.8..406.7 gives -0.18 nm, 19.6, 25.2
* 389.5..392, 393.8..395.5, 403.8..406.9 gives 0.14 nm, 20.6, 25.4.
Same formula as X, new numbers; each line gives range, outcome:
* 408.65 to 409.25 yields 22.3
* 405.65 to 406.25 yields 25.8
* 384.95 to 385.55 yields 19.7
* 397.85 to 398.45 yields 21.7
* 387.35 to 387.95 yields 19.1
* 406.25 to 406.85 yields 23.4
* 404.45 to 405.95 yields 26.1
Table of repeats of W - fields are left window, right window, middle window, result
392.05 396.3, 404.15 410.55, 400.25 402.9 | -0.203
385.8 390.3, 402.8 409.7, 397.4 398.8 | 0.066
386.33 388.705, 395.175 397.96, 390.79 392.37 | -0.248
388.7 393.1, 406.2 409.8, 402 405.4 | -0.135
